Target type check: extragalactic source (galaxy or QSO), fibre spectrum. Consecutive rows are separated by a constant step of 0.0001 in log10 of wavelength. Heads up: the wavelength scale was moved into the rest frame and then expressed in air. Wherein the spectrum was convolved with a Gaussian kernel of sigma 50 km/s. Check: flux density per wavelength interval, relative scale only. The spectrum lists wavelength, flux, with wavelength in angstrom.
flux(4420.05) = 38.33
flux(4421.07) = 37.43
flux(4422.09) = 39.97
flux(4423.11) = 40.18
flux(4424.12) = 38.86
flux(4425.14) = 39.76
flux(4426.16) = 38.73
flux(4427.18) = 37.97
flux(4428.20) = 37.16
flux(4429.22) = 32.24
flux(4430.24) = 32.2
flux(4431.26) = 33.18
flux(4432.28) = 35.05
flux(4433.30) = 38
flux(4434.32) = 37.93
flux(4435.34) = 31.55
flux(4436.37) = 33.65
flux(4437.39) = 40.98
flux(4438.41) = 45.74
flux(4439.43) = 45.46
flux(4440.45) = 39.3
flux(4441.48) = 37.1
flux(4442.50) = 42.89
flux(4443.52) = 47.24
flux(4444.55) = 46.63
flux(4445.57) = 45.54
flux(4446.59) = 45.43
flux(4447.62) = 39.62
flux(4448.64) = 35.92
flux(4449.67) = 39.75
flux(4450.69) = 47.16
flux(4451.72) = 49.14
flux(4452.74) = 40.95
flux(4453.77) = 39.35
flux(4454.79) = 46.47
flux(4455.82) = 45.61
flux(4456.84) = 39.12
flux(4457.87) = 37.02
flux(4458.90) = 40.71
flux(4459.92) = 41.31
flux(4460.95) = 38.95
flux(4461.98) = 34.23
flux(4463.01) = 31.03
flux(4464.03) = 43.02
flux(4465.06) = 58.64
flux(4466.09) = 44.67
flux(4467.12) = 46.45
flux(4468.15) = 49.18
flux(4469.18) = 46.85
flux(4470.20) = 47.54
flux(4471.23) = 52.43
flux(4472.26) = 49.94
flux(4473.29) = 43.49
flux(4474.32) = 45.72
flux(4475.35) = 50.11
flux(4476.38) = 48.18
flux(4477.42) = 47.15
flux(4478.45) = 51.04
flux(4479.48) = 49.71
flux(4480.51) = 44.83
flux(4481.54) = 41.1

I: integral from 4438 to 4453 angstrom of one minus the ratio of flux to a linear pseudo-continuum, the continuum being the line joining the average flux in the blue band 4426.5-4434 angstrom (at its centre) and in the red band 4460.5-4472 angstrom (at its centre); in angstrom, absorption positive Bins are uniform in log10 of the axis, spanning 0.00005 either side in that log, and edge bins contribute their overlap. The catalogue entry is -1.5 angstrom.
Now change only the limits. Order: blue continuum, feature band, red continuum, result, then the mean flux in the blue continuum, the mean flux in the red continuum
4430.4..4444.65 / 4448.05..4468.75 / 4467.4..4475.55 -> 1.0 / 39.2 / 48.1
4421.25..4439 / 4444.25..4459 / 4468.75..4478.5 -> 0.0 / 37.3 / 48.1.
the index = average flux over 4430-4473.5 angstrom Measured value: 42.1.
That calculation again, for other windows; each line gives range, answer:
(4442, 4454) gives 43.4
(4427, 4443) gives 37.5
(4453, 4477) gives 44.3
